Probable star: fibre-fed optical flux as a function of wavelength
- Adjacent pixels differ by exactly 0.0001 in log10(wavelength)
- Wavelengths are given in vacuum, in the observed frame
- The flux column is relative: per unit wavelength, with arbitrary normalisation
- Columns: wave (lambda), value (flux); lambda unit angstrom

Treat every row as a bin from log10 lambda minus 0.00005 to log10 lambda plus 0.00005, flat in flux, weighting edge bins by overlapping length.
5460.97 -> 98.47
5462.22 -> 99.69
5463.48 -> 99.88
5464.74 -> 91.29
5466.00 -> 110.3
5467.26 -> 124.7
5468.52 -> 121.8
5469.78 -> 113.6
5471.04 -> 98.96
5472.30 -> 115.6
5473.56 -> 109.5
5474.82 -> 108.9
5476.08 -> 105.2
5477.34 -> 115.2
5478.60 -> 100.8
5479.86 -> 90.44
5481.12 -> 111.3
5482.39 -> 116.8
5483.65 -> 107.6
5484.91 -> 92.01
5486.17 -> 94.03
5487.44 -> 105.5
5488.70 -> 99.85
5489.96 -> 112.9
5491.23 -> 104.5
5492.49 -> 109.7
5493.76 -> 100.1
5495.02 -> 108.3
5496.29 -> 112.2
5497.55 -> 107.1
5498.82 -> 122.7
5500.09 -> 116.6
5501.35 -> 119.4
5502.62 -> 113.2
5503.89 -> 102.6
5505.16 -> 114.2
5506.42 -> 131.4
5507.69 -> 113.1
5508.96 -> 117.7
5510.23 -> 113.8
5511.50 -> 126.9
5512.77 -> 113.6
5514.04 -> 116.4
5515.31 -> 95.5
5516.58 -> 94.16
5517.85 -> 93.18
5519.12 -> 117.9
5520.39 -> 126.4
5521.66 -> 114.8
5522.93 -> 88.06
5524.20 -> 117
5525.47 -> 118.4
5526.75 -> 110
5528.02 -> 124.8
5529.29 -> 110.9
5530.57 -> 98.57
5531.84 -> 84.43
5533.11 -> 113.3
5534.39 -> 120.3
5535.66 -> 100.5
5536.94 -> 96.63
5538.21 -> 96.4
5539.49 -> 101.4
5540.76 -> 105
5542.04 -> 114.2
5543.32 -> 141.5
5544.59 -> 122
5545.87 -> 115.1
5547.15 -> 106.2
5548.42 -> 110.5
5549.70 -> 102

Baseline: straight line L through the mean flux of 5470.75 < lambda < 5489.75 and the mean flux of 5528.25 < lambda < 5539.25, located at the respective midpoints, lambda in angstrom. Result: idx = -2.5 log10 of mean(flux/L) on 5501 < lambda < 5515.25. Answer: -0.11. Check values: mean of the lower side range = 105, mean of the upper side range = 103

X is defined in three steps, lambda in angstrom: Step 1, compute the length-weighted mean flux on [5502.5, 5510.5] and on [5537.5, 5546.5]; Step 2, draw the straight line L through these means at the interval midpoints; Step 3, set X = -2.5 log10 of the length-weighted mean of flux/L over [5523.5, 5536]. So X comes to 0.04 mag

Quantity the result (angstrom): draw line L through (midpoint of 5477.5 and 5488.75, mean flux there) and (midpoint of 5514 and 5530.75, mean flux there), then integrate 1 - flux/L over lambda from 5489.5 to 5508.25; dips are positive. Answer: -1.3 angstrom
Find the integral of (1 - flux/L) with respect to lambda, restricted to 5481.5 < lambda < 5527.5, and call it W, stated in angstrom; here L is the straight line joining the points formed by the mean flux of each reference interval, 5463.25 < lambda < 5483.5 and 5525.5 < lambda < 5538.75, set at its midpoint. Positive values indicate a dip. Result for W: -1.3 angstrom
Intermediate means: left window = 109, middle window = 110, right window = 106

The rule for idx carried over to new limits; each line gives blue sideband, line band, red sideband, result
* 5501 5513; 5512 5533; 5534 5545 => 0.05 mag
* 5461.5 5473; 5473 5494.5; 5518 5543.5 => 0.04 mag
